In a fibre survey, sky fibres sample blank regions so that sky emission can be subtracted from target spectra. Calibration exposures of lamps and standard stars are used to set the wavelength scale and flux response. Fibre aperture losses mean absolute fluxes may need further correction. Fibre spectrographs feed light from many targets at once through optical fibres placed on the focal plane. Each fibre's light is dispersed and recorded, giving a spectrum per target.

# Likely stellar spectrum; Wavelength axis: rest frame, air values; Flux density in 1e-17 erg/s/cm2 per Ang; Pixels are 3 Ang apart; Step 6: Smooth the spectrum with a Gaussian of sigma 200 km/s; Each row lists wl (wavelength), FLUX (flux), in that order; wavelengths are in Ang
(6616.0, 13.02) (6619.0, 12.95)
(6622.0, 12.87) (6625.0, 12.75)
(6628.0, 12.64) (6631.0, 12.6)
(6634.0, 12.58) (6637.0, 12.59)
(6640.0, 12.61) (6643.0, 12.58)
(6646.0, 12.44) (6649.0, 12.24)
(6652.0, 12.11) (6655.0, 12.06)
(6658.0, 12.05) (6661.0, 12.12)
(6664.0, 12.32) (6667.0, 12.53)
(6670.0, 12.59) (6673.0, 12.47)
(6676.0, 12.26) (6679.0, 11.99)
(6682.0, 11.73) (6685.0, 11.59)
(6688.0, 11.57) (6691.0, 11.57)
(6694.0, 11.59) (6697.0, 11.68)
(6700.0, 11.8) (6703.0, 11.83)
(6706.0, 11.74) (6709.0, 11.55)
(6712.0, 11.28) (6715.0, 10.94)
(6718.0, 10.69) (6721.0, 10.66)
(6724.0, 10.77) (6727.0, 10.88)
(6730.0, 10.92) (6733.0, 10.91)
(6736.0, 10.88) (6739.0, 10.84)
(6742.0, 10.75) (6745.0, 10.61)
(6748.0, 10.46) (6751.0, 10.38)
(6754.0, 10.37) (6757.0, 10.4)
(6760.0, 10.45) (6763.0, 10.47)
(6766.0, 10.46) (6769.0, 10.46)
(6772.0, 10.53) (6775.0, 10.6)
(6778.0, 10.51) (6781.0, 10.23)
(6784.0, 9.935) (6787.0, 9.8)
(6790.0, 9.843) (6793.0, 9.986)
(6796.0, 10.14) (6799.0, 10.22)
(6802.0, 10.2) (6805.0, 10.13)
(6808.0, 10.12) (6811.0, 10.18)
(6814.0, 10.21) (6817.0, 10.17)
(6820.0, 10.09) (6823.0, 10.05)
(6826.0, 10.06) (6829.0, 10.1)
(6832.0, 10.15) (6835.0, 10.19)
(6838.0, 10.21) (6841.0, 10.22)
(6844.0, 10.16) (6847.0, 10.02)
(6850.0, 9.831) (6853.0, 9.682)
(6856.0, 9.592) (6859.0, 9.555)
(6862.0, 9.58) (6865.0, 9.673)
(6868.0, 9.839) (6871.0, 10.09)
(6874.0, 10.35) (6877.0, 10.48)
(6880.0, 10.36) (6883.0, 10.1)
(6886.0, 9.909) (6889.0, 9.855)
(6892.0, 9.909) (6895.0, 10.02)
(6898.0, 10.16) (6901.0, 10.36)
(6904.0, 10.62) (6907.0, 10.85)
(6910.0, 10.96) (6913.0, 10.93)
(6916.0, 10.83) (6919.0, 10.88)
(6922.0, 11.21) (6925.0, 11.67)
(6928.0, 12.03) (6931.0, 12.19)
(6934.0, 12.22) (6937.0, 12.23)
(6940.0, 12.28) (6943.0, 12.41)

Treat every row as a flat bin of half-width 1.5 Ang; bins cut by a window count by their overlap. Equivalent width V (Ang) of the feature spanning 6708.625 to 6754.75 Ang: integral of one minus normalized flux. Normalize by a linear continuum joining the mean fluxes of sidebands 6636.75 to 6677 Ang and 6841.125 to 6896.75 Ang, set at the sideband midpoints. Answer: 2.8 Ang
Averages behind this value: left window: 12.3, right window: 9.95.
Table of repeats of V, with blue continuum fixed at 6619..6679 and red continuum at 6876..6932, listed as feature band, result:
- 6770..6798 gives 3.2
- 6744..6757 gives 1.4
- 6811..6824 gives 1.3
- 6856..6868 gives 1.5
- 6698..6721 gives 1.3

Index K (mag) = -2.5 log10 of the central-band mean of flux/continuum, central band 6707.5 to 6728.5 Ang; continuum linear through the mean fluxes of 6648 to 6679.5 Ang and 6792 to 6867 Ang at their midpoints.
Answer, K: 0.05 mag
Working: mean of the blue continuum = 12.3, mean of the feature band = 11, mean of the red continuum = 10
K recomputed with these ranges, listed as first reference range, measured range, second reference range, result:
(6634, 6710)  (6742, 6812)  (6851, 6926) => 0.09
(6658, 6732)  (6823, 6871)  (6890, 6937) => 0.13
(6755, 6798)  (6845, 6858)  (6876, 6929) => 0.07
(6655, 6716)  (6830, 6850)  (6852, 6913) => 0.04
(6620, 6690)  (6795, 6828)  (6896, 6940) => 0.15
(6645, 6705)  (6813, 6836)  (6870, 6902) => 0.06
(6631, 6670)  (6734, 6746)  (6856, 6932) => 0.09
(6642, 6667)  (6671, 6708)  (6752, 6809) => -0.01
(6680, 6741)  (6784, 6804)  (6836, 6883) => 0.06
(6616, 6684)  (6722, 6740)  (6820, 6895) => 0.06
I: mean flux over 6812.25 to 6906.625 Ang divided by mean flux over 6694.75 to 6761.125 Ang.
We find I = 0.9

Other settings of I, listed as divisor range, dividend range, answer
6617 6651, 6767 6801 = 0.81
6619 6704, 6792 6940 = 0.85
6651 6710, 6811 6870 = 0.83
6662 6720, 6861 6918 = 0.87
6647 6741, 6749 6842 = 0.88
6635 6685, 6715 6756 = 0.87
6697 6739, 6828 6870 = 0.89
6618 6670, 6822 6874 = 0.80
